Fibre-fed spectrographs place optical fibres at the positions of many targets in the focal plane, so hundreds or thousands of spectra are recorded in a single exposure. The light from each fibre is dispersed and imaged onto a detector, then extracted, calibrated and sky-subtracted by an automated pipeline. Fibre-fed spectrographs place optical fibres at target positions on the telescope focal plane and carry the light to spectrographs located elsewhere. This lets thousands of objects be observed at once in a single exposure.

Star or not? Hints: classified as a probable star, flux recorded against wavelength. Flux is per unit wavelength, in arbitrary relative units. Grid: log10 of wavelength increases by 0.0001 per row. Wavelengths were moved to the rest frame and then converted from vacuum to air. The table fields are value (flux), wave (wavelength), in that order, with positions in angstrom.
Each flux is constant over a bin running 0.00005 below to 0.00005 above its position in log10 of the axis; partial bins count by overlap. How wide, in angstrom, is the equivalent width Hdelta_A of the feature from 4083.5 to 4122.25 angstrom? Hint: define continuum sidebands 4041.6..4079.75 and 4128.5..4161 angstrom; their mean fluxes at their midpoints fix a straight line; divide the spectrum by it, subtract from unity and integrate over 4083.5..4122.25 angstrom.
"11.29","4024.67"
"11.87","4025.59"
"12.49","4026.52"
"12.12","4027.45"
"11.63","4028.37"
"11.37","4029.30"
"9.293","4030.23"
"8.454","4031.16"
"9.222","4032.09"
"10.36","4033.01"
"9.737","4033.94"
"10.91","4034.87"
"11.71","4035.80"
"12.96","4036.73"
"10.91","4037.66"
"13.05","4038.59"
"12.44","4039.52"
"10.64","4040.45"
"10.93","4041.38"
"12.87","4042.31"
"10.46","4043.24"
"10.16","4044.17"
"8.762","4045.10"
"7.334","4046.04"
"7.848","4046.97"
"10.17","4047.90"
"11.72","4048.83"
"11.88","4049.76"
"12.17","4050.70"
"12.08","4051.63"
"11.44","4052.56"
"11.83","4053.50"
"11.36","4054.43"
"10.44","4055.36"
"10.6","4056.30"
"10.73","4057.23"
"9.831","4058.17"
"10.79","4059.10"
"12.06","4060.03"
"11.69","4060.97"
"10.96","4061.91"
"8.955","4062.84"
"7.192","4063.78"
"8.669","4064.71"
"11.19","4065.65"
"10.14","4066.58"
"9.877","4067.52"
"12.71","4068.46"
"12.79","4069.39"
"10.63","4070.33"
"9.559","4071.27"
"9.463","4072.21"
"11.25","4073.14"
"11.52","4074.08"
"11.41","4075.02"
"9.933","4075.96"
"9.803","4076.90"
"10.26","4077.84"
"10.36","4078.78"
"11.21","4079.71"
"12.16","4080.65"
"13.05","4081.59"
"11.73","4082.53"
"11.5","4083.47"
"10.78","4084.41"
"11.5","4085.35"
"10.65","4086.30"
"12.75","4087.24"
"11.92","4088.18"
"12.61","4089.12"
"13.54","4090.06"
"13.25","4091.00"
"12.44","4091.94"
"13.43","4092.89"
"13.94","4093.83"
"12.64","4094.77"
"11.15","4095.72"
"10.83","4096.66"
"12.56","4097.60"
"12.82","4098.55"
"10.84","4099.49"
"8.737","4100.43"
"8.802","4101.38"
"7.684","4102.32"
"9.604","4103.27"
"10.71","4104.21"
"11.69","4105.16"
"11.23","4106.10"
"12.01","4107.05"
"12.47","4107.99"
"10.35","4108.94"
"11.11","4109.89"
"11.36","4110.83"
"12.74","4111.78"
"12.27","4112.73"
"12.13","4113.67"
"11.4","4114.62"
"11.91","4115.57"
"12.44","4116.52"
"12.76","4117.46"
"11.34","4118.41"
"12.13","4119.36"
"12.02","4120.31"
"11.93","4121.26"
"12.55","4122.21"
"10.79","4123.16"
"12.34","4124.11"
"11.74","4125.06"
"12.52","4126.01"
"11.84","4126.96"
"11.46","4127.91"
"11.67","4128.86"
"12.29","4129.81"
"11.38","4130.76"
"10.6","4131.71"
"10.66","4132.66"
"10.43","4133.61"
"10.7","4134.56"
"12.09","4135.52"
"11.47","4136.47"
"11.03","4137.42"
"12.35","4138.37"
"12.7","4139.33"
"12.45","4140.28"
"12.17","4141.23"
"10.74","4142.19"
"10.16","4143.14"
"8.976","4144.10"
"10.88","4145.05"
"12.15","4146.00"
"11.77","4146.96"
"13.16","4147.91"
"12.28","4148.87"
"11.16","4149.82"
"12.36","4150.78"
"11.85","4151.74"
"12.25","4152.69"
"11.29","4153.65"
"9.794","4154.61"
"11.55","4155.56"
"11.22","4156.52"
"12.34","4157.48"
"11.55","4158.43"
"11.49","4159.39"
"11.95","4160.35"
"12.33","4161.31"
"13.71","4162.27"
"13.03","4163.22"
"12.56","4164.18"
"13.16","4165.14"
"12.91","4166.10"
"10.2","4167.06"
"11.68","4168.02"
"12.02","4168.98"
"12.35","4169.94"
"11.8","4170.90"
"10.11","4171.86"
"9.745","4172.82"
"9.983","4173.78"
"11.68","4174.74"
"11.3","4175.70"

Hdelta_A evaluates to -2.2 angstrom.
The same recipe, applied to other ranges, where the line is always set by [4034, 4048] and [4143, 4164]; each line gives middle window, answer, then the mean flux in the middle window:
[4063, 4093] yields -0.3 angstrom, 11.2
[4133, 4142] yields -0.1 angstrom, 11.7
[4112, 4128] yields -0.8 angstrom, 12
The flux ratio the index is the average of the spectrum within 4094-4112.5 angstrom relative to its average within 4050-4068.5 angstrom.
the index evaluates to 1.04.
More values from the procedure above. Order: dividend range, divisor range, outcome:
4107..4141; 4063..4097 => 1.04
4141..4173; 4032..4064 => 1.08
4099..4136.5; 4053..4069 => 1.08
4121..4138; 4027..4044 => 1.04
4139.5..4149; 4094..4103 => 1.07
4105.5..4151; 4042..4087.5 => 1.08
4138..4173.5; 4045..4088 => 1.09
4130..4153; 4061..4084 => 1.07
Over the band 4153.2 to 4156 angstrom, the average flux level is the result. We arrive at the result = 10.9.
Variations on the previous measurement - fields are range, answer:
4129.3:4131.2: 11.9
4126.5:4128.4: 11.7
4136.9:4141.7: 12.1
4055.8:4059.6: 10.5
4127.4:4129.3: 11.6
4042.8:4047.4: 8.9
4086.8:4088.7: 12.4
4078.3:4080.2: 10.8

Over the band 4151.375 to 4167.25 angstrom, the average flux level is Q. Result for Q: 12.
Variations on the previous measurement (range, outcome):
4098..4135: 11.4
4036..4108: 11.1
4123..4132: 11.7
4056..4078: 10.5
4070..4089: 11.1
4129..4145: 11.3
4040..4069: 10.6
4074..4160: 11.6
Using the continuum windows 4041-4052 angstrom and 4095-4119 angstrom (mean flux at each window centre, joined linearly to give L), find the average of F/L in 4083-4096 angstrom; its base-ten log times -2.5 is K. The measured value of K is -0.117 mag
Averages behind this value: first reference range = 10.5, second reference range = 11.3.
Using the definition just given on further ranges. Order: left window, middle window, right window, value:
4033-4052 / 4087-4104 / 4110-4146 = -0.02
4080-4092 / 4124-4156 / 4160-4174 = 0.04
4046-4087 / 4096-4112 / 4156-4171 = 0.04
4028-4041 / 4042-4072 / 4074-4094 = 0.07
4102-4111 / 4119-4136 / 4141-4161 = -0.04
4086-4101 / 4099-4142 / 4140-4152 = 0.03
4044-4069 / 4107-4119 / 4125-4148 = -0.07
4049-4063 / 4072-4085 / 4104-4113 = 0.03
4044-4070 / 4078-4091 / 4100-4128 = -0.08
